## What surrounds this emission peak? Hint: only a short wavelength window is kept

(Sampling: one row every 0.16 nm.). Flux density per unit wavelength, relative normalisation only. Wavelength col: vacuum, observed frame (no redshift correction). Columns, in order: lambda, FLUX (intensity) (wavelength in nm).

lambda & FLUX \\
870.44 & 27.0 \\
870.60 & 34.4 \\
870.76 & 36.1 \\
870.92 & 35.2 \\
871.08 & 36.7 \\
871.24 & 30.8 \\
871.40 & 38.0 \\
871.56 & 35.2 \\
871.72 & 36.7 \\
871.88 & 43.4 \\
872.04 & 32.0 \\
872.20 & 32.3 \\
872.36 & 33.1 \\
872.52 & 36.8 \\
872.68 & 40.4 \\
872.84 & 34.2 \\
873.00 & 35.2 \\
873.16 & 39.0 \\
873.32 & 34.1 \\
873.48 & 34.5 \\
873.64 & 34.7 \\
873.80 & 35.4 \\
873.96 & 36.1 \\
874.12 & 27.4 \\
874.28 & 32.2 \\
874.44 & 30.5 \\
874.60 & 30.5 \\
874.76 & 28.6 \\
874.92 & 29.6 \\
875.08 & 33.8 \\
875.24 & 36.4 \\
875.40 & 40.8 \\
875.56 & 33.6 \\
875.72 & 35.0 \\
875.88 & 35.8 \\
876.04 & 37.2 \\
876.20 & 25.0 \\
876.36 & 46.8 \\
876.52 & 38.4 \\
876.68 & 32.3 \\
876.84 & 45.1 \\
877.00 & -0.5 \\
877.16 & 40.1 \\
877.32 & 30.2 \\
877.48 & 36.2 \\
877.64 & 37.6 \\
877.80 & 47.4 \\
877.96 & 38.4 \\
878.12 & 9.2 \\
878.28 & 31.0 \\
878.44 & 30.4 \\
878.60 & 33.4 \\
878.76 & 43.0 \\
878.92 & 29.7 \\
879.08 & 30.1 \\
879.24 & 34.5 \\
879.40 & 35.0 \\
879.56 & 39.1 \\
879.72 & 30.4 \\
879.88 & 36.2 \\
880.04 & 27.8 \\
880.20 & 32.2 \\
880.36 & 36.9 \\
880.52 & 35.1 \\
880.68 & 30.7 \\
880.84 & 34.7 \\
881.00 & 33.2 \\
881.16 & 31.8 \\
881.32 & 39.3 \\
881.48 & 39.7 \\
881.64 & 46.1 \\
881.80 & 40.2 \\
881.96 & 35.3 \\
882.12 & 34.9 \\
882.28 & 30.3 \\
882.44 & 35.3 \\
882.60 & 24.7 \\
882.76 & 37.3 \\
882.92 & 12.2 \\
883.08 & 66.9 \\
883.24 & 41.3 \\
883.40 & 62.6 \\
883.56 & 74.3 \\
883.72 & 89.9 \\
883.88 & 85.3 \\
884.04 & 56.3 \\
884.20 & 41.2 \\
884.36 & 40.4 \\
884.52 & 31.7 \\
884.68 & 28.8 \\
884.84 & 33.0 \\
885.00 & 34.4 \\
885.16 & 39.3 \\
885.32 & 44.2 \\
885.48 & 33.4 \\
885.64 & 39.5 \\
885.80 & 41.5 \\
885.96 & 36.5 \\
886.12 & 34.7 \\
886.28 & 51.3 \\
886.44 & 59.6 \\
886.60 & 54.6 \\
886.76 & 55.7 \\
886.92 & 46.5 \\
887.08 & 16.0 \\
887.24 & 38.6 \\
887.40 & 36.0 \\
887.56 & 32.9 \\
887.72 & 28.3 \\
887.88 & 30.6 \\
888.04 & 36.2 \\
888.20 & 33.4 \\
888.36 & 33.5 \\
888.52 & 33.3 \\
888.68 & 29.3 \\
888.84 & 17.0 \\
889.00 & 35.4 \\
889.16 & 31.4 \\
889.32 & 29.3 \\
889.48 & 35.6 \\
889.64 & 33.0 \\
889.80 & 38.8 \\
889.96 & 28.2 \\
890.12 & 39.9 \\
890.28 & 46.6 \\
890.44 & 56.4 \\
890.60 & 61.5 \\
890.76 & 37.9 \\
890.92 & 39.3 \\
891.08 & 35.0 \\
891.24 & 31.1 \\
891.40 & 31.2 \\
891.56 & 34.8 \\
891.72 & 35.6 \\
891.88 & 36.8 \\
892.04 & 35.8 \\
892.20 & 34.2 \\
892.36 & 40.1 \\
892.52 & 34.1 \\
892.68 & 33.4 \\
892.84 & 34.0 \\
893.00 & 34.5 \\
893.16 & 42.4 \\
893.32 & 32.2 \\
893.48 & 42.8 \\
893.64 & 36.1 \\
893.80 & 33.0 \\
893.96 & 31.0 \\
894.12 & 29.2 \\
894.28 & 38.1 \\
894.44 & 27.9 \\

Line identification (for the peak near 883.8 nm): H-alpha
